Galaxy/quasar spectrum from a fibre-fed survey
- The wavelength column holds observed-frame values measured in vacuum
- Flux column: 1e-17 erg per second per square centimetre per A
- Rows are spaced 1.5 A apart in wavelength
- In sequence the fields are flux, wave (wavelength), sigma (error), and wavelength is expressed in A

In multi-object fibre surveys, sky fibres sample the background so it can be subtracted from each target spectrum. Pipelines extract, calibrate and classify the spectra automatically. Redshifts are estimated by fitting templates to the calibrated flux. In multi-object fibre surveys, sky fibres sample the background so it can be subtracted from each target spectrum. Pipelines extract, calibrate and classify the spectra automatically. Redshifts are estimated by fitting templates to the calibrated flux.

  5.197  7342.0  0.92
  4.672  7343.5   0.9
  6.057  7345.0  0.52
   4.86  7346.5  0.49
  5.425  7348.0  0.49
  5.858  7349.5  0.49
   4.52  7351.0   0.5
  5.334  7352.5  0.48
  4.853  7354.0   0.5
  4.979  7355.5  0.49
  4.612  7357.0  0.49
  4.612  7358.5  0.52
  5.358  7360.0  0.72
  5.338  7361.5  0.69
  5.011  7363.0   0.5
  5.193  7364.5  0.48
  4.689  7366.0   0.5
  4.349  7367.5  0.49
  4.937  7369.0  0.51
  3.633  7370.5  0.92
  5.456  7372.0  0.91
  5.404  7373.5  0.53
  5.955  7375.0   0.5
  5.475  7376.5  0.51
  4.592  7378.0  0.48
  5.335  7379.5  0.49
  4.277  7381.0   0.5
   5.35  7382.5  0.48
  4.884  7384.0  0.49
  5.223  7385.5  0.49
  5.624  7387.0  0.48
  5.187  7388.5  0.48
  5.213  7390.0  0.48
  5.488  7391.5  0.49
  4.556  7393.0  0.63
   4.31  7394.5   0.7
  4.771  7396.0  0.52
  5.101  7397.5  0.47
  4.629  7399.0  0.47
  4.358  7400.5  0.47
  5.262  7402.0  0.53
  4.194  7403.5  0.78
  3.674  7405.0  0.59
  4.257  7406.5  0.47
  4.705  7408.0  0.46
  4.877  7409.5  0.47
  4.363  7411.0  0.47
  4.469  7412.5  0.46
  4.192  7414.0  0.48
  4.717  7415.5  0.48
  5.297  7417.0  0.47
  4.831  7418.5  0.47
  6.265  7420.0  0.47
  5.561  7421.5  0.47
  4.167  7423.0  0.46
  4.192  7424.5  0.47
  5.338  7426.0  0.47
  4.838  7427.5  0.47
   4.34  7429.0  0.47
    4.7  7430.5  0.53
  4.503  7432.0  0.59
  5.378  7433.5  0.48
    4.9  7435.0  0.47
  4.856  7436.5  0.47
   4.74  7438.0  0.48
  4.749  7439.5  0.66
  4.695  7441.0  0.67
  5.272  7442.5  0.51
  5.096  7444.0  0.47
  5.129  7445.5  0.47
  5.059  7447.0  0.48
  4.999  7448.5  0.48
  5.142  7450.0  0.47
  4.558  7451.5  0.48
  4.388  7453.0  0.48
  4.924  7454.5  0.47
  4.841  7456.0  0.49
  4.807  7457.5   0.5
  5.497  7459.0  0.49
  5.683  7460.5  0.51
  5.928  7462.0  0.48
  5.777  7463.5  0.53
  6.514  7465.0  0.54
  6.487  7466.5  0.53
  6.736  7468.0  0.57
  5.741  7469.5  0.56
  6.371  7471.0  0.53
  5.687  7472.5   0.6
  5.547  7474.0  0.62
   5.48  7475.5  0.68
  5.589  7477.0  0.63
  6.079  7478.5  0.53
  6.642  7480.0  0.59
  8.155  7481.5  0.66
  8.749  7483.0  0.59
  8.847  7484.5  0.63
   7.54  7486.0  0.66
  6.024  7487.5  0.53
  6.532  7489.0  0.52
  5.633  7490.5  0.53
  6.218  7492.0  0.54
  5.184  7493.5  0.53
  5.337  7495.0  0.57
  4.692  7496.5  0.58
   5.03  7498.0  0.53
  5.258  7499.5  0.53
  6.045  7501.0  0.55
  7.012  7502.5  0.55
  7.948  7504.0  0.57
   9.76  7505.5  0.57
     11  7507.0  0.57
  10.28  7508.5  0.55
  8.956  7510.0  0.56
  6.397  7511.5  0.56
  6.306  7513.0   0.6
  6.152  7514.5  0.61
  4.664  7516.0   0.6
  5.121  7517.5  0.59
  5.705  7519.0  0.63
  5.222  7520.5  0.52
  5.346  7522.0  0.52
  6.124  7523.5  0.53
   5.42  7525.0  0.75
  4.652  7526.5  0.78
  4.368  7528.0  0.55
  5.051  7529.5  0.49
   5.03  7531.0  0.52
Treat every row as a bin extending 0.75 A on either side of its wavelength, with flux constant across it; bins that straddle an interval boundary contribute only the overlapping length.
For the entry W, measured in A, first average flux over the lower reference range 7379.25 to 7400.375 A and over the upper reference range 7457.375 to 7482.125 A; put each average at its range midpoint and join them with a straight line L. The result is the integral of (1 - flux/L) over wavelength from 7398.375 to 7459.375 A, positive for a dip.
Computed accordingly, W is 7.8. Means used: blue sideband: 4.97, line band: 4.8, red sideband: 6.06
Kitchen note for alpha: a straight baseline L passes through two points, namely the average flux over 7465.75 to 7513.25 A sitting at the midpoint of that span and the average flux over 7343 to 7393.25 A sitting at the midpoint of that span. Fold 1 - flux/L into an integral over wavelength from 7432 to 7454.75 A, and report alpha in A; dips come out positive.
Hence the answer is 4.5 A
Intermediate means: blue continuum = 5.07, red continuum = 6.79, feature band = 4.91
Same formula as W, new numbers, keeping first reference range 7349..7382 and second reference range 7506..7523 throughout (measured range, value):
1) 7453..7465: 1.6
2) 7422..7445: 4.1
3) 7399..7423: 3.7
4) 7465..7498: 0.6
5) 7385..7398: 0.6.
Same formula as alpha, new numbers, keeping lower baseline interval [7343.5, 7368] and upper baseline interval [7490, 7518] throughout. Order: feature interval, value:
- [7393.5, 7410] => 3.01 A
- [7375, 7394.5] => 1.01 A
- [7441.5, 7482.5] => 3.96 A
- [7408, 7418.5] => 1.90 A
